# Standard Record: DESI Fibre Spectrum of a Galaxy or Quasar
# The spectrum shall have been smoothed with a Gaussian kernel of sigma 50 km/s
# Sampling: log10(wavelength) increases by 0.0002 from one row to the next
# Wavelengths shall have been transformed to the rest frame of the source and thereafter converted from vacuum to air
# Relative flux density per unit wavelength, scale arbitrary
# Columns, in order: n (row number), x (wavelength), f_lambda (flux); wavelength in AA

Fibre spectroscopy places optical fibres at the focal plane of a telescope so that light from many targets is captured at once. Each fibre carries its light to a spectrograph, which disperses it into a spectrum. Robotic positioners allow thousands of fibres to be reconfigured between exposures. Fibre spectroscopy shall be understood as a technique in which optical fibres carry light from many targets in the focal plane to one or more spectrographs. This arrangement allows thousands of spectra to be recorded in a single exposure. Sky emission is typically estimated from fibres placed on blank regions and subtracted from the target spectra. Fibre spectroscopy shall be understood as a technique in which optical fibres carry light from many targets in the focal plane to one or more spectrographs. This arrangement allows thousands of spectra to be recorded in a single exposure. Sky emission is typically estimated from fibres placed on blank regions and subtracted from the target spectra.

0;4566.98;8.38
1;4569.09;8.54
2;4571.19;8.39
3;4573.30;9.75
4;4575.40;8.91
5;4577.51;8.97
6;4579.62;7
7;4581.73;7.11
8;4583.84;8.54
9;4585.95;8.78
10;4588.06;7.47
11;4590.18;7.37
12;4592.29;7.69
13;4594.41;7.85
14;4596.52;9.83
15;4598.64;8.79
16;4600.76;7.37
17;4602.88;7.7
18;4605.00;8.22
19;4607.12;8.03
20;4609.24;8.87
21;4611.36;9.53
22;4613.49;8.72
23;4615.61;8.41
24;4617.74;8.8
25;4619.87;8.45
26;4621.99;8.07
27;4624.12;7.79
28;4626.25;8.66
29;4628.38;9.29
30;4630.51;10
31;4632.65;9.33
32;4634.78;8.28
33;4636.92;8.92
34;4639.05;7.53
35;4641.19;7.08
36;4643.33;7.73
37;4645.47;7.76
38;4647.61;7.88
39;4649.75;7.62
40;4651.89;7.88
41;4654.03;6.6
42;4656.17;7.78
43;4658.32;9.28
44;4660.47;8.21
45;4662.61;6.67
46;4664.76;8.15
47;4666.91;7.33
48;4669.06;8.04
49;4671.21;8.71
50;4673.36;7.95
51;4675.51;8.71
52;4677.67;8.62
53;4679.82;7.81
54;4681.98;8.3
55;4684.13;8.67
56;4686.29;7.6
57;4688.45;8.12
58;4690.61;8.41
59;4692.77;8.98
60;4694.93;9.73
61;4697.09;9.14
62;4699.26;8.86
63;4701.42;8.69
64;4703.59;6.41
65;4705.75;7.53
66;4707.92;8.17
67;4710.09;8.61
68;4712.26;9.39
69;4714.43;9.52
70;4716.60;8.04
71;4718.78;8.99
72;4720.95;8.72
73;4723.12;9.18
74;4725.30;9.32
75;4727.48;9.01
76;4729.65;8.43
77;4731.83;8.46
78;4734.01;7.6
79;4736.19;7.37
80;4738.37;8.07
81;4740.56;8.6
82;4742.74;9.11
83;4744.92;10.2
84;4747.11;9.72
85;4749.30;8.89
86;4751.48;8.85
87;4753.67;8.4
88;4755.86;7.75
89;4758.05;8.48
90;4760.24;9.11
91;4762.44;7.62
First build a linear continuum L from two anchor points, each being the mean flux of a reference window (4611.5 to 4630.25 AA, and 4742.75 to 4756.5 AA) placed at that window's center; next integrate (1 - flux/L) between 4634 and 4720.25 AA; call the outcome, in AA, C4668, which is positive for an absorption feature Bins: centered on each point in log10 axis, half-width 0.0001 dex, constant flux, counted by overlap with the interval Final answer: 6.0 AA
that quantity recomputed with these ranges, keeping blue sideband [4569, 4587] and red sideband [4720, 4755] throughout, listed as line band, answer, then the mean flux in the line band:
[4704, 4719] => 0.4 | 8.49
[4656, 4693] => 1.9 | 8.18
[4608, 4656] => 1.3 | 8.32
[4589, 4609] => 0.8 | 8.12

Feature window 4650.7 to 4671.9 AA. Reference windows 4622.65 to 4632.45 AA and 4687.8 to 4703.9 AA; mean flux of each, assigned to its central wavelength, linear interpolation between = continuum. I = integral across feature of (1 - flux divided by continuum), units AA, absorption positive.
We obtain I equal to 2.3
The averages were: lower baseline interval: 8.93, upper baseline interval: 8.65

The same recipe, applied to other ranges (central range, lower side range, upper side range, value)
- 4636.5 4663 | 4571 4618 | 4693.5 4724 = 2.3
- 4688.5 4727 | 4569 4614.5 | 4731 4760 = -0.7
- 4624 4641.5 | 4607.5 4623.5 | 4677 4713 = -0.1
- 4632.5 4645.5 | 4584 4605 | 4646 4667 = -0.3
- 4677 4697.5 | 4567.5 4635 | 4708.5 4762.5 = 0.2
